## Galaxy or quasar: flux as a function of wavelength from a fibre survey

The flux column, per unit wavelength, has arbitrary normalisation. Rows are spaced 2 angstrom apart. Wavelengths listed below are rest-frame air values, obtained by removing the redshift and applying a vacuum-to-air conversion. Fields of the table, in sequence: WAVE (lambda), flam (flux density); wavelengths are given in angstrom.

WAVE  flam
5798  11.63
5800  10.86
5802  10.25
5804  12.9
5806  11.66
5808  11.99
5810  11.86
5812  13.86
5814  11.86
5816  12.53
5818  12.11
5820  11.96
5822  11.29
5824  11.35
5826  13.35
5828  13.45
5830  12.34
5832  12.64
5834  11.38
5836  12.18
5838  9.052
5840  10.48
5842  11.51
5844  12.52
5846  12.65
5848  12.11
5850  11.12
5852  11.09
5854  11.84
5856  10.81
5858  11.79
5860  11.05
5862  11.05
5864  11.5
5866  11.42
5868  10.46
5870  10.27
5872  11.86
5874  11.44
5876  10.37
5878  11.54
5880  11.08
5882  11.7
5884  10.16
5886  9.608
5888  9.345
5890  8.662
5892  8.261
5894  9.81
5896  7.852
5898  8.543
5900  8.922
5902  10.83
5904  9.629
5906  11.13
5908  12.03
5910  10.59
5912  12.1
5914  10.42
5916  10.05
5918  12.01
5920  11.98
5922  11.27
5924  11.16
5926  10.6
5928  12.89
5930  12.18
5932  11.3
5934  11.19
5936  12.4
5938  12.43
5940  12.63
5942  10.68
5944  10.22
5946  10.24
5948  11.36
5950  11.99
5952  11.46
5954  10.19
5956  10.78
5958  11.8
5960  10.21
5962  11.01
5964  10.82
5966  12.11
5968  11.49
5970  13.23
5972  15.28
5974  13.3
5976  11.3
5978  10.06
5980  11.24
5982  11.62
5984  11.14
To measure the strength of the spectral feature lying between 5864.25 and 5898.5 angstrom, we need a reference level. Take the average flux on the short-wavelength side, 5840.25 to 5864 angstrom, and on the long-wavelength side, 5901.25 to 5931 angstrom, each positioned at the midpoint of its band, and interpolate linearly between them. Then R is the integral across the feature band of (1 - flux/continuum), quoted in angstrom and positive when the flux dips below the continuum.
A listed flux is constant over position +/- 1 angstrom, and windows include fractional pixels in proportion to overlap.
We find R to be 3.7 angstrom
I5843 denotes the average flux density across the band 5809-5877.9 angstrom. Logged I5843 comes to 11.7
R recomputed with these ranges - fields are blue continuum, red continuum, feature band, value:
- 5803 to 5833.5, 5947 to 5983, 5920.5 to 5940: 0.0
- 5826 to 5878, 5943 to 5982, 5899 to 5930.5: 1.1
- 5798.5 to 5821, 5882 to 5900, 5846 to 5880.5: -3.9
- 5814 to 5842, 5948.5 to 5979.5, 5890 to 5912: 3.6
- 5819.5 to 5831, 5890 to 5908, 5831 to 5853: 0.3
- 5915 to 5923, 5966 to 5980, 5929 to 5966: 1.7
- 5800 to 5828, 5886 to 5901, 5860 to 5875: -1.9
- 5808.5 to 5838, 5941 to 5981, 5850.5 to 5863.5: 0.8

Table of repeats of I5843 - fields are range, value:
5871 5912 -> 10.2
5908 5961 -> 11.3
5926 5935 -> 11.7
